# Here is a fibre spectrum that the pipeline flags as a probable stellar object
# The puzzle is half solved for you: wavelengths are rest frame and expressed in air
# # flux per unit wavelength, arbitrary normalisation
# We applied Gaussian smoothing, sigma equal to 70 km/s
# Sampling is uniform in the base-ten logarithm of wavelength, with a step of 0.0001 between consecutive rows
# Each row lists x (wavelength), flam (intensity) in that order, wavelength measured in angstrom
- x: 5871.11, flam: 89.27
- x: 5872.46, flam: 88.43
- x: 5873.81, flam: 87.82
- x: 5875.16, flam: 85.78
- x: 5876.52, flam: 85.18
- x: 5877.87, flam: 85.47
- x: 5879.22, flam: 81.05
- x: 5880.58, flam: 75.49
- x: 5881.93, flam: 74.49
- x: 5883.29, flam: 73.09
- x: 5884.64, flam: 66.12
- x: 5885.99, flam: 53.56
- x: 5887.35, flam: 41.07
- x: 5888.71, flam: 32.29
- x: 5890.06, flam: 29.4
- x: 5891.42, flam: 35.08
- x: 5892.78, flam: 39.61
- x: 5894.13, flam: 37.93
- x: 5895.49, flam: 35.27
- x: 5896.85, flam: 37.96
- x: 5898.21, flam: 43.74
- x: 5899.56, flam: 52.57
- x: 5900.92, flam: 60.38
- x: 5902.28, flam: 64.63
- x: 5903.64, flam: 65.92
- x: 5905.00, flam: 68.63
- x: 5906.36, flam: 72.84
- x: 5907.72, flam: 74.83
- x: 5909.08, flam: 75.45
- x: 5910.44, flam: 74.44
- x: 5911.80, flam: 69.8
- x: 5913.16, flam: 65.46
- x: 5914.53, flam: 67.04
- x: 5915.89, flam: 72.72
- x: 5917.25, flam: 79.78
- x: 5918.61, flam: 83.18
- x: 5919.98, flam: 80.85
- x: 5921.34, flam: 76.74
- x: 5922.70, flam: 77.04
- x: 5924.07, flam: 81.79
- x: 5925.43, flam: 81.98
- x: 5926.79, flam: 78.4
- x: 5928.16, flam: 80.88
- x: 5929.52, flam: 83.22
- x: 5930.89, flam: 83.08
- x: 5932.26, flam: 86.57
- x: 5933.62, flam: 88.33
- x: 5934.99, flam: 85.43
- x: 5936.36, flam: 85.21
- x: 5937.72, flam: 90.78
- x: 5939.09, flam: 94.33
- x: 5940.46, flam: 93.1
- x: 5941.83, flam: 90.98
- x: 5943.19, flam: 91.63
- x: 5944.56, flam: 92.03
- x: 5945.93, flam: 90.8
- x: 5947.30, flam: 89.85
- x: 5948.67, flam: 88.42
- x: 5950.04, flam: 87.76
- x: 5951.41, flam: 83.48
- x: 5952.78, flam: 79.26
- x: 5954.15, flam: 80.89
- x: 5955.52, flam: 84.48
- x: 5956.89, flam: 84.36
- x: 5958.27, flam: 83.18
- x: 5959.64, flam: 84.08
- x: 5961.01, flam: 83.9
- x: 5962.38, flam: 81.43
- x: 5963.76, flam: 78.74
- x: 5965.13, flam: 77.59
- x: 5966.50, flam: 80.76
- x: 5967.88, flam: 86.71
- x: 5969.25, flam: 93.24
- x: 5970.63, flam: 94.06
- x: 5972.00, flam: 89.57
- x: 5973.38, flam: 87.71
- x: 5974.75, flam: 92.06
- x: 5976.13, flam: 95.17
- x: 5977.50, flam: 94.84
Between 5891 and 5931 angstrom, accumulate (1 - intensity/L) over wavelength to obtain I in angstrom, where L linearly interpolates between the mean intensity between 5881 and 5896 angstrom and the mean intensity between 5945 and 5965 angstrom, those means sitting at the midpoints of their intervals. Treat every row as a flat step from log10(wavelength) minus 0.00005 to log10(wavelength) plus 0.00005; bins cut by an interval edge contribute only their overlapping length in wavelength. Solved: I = -3.9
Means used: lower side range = 47.7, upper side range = 84.2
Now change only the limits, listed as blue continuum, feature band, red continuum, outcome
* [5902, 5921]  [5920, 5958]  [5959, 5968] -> -4.0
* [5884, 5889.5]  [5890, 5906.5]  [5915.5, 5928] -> 2.6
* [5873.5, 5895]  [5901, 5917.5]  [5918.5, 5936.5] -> 0.6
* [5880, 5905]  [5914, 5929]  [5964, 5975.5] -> -3.1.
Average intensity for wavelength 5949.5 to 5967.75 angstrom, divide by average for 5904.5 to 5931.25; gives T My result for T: 1.1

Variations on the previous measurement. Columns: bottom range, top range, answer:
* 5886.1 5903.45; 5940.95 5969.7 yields 1.96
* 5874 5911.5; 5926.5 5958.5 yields 1.43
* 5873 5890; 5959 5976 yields 1.25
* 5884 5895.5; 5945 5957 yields 2.07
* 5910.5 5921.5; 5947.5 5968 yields 1.12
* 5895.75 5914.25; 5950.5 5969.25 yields 1.31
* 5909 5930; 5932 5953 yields 1.16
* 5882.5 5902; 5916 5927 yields 1.73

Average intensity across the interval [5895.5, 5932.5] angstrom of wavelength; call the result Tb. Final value 71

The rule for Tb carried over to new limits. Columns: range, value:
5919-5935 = 81.9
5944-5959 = 85.8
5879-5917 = 58.6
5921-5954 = 85.9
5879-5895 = 52.2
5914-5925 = 77.7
